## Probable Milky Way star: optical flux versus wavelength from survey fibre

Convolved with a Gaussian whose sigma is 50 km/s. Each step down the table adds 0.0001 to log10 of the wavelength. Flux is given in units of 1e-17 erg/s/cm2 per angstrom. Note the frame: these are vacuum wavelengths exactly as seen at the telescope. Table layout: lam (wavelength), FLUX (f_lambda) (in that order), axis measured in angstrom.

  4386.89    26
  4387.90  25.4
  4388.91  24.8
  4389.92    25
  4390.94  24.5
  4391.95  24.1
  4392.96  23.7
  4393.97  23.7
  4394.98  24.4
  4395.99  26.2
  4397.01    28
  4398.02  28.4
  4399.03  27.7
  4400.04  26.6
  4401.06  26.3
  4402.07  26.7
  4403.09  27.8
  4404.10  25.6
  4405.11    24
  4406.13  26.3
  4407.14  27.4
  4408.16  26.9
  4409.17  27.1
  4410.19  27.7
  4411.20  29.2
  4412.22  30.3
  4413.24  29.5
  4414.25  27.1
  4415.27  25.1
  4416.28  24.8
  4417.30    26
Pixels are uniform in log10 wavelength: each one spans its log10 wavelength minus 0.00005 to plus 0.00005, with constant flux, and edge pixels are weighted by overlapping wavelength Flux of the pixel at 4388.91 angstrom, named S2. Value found 24.8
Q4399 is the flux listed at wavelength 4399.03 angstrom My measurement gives 27.7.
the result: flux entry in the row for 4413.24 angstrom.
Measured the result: 29.5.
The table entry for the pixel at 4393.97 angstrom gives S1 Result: 23.7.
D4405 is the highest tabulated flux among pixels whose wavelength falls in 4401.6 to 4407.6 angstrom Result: 27.8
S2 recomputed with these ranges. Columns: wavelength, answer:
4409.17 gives 27.1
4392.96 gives 23.7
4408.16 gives 26.9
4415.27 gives 25.1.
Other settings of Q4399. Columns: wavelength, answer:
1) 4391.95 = 24.1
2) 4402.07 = 26.7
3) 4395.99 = 26.2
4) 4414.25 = 27.1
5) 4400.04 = 26.6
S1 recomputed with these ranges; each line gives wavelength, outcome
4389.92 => 25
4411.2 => 29.2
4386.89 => 26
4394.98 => 24.4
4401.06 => 26.3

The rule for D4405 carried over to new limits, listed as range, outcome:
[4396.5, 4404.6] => 28.4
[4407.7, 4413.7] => 30.3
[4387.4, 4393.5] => 25.4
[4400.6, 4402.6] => 26.7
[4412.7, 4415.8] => 29.5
